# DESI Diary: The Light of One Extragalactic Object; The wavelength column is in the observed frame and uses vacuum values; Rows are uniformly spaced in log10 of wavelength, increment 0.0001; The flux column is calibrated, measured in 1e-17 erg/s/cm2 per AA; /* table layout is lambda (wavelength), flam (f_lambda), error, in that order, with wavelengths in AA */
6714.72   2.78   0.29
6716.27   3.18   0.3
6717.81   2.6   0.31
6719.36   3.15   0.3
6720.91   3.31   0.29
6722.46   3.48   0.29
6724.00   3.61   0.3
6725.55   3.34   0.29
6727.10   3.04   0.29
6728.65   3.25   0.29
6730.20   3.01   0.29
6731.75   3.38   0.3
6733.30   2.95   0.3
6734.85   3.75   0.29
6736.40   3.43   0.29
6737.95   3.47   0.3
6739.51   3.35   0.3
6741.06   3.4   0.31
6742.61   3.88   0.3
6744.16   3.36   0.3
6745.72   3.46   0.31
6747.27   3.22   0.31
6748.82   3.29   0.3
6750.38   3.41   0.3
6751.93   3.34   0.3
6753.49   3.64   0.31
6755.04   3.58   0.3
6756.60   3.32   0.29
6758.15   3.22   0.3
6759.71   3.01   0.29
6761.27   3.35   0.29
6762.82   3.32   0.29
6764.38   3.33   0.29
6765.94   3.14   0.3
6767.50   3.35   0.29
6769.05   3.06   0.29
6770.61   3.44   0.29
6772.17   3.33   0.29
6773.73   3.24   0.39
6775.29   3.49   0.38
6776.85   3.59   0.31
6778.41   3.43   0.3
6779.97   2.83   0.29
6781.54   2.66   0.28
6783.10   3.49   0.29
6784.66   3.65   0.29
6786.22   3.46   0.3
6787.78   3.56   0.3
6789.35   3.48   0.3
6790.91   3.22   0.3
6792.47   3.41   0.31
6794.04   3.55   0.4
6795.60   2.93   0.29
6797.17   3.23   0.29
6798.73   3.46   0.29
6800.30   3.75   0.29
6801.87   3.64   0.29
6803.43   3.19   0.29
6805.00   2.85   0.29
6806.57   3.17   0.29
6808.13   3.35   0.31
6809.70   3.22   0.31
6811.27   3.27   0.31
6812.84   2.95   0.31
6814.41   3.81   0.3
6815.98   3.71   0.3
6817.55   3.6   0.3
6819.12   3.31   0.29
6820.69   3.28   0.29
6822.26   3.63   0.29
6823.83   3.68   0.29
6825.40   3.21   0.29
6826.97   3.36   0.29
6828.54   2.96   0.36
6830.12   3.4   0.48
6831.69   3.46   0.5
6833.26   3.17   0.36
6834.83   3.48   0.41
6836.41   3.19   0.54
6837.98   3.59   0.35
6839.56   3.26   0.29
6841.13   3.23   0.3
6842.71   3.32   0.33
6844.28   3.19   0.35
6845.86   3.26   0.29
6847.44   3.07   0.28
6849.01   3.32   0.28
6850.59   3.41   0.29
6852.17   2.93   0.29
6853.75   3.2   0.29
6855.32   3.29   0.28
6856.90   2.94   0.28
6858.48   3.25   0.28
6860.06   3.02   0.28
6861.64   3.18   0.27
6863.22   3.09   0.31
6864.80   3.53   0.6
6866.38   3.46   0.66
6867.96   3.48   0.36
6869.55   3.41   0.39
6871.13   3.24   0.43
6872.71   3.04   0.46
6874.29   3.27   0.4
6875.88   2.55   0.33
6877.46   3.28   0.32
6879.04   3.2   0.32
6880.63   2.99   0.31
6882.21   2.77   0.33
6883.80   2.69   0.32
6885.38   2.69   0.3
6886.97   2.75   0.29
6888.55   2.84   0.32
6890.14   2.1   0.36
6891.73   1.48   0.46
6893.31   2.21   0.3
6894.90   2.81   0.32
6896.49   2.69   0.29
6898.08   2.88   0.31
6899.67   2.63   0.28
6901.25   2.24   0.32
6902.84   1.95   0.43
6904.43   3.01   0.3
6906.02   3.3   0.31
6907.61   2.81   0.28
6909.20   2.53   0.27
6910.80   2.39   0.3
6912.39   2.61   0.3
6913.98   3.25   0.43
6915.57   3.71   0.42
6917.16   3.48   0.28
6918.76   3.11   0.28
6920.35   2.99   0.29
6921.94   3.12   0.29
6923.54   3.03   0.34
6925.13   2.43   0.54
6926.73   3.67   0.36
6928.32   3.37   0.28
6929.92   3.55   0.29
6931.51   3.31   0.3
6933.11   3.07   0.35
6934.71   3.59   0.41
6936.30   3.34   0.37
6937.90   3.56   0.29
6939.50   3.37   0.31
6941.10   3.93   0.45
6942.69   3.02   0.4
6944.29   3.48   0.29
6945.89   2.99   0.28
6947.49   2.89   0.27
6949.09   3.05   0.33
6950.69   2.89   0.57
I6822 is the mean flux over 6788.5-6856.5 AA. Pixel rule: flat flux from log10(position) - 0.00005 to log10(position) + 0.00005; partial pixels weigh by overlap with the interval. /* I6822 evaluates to 3.32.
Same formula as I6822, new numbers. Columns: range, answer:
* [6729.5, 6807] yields 3.34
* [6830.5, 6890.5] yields 3.14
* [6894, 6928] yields 2.89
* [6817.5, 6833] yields 3.37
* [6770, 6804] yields 3.37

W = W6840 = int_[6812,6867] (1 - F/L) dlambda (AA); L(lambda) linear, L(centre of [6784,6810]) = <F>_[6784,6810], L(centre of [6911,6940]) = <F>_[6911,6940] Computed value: 0.2 AA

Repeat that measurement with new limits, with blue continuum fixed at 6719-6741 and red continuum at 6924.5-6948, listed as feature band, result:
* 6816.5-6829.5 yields -0.2 AA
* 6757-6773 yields 0.3 AA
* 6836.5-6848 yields 0.2 AA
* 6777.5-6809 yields 0.1 AA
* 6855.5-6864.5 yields 0.5 AA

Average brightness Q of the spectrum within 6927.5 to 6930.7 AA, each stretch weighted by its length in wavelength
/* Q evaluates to 3.46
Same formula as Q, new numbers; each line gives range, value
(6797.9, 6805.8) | 3.38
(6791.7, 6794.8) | 3.47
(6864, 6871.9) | 3.42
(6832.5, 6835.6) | 3.33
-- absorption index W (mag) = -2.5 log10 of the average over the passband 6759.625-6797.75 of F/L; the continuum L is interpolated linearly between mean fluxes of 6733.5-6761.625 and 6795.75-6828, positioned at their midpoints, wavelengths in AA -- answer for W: 0.026 mag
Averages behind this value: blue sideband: 3.41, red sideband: 3.37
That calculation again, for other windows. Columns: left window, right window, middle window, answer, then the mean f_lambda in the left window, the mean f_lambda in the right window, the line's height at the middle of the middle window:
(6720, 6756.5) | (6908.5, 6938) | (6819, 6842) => -0.025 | 3.39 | 3.16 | 3.27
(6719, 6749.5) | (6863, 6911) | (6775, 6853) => -0.087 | 3.36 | 2.82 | 3.08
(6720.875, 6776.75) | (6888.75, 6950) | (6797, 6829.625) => -0.052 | 3.35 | 2.97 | 3.21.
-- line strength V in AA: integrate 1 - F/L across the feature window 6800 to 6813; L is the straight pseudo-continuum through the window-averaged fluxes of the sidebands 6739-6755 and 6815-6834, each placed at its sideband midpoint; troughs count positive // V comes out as 0.6 AA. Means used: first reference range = 3.44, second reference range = 3.4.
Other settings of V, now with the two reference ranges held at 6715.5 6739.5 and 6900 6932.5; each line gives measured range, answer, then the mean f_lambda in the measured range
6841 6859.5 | -0.7 AA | 3.2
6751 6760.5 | -0.4 AA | 3.35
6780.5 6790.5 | -0.6 AA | 3.36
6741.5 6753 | -0.7 AA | 3.43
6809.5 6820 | -0.9 AA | 3.42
